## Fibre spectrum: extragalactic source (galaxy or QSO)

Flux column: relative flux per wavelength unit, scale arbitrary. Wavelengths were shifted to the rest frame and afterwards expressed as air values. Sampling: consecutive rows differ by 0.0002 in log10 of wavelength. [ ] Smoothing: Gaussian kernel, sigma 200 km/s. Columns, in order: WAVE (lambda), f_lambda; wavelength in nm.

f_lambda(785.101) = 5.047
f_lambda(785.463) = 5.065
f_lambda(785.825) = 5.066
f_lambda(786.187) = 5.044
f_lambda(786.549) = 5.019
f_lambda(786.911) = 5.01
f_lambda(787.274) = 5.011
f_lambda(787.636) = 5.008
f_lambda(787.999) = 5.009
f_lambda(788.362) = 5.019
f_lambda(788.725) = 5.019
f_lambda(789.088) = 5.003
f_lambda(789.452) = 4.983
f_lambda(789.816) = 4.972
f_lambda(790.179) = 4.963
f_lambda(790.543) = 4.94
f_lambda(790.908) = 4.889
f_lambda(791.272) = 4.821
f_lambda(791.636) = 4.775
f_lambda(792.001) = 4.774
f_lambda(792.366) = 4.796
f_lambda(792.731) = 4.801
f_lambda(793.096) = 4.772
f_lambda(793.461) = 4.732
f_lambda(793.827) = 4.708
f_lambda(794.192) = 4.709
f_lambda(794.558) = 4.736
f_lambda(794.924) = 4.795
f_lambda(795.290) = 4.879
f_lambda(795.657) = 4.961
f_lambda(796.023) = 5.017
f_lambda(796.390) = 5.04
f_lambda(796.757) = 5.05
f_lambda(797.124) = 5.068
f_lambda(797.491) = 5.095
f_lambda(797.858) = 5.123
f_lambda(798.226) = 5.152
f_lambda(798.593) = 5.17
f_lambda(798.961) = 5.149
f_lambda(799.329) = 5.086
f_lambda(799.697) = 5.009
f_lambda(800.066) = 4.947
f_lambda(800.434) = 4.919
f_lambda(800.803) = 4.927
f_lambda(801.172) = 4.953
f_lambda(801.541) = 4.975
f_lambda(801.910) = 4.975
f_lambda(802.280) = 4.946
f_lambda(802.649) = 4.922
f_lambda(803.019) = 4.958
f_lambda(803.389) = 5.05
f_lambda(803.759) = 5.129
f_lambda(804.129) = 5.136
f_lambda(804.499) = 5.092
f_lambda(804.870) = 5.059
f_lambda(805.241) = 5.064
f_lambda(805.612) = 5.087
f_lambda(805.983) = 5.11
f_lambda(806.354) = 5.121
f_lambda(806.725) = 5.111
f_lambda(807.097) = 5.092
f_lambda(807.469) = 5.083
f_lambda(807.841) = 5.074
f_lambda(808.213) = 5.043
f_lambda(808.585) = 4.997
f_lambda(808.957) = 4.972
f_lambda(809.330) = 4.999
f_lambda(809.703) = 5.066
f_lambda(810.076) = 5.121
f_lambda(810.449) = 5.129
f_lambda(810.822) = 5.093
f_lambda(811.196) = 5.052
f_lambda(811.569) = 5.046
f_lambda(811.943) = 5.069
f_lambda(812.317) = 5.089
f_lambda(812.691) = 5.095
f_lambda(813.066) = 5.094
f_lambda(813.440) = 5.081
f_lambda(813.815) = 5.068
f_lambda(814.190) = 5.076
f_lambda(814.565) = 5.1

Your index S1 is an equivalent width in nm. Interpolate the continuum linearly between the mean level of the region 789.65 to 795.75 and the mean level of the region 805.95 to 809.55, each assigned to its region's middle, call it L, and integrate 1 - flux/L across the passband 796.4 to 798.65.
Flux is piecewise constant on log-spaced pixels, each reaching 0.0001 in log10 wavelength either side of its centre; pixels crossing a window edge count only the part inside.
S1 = -0.093 nm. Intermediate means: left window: 4.82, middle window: 5.1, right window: 5.06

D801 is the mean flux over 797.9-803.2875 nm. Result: 5.01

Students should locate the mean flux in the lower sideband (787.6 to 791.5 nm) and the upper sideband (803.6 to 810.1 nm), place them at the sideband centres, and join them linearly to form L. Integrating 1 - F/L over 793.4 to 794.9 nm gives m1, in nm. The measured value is 0.08 nm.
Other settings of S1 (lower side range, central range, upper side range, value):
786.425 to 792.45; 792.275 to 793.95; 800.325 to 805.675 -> 0.07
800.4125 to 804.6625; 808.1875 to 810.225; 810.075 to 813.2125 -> 0.01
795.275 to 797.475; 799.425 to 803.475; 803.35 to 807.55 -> 0.08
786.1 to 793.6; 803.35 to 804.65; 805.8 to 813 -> -0.02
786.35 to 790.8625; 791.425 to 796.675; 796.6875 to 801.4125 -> 0.21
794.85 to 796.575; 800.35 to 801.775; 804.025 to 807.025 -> 0.02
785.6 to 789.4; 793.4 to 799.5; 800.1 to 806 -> 0.05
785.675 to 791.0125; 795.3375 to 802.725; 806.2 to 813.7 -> 0.02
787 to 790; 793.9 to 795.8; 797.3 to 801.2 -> 0.09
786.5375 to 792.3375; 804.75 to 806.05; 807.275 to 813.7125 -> -0.01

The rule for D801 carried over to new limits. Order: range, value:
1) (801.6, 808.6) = 5.06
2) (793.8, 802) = 4.98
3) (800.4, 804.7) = 5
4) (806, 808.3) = 5.09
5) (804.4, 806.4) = 5.09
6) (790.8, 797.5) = 4.86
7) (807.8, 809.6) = 5.02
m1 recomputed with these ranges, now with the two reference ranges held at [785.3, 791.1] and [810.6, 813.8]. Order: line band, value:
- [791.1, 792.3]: 0.05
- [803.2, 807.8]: -0.03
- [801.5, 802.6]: 0.02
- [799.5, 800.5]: 0.01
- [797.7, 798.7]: -0.02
